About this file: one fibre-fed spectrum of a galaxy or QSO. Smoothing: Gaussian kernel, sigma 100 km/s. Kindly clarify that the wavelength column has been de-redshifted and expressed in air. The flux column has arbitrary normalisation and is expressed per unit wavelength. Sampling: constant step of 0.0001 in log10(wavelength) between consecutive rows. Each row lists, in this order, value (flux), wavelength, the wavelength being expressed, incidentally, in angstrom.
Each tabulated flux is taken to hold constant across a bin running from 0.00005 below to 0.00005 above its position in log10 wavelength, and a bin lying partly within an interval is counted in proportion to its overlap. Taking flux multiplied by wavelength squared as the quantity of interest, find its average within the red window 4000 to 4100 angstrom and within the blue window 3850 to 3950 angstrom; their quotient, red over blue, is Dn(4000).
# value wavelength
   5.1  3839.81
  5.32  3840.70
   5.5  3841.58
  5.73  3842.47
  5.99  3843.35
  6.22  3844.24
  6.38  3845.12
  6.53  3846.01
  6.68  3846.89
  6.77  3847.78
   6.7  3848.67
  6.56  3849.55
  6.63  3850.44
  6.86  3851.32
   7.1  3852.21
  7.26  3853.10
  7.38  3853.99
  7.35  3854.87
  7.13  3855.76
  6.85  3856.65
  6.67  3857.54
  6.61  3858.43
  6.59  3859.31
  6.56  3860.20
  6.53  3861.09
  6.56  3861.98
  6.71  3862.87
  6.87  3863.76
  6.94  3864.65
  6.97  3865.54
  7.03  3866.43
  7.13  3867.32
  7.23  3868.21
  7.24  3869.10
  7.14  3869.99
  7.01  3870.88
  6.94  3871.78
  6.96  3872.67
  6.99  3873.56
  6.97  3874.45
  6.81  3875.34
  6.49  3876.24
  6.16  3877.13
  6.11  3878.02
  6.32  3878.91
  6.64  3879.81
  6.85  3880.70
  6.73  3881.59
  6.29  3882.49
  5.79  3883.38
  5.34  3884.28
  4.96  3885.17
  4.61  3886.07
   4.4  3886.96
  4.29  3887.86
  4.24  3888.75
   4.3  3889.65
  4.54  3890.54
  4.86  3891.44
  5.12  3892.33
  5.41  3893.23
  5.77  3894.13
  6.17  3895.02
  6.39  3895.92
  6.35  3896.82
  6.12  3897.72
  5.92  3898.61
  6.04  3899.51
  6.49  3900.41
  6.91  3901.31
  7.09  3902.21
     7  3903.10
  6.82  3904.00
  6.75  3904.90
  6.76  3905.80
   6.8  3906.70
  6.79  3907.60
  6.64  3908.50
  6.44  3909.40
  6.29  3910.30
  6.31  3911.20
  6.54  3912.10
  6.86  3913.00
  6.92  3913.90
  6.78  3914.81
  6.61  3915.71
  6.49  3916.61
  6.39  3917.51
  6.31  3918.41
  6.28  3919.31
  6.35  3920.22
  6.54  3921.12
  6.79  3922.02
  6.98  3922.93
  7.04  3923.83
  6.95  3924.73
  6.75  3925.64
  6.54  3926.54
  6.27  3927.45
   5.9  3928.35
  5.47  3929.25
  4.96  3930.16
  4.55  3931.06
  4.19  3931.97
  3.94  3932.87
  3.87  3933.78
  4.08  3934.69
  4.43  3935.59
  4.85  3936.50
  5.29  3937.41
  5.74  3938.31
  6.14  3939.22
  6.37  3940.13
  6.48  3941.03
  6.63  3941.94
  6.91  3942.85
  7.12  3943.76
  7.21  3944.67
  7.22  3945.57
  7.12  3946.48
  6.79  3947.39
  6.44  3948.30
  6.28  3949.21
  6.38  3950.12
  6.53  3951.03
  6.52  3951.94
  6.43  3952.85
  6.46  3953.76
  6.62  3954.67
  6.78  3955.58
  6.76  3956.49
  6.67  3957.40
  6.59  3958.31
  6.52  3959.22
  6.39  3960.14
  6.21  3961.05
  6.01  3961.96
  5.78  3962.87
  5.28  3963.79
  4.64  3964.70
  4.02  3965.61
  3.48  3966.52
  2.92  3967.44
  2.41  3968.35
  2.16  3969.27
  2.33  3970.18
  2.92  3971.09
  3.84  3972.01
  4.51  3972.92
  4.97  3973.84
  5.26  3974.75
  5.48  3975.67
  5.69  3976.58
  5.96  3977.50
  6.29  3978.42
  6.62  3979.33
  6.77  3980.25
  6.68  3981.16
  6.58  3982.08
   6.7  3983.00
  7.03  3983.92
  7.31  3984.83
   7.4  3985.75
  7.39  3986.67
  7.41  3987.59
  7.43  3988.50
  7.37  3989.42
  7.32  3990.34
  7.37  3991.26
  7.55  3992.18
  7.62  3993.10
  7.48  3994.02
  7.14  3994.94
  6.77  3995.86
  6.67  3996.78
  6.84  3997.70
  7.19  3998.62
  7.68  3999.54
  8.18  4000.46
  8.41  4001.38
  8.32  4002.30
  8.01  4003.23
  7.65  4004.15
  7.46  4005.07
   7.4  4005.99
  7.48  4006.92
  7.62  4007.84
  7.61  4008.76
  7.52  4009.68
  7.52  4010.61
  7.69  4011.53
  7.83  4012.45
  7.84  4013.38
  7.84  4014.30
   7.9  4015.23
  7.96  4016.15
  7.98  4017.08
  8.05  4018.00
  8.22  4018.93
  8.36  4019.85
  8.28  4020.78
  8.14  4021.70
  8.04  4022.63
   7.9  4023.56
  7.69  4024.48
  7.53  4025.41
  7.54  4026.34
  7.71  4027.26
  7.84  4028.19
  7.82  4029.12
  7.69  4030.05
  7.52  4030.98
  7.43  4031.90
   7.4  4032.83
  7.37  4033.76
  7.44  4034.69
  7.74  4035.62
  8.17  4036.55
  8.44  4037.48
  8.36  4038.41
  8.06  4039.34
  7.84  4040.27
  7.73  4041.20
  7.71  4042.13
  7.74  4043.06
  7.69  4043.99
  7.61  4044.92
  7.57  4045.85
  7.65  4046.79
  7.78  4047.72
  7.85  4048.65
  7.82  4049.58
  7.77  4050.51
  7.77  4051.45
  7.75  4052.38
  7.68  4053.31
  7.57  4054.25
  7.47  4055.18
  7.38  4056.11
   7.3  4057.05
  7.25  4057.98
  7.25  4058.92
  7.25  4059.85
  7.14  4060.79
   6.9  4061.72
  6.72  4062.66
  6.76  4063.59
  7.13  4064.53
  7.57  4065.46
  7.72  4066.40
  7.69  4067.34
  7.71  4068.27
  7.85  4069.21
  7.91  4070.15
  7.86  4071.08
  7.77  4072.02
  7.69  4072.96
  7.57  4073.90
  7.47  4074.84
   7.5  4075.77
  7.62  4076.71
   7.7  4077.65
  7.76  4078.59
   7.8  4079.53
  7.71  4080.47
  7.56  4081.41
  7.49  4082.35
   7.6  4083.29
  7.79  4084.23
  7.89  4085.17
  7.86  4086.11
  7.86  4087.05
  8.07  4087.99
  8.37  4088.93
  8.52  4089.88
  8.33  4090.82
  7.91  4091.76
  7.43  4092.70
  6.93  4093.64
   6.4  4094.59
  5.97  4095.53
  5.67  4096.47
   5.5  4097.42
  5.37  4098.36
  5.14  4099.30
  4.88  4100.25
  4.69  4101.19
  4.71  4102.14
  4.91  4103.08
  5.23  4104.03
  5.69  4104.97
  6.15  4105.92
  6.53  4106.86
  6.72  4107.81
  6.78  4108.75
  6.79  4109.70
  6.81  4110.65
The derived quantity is 1.30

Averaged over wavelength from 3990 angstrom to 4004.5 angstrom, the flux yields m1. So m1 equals 7.51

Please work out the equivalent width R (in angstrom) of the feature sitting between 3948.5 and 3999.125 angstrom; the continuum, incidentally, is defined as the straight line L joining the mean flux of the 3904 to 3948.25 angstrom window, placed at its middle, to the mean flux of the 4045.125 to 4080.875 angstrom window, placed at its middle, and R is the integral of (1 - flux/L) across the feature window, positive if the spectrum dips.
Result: 4.9 angstrom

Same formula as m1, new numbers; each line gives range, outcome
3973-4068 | 7.44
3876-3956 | 6.09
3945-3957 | 6.65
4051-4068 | 7.36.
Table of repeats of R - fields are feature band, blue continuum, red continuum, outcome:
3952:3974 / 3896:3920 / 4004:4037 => 6.39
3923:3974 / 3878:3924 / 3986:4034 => 9.02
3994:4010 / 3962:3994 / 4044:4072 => -3.29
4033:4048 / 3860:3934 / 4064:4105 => -1.97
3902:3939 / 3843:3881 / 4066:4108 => 4.03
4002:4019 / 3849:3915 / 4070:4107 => -2.56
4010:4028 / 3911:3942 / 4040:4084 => -2.14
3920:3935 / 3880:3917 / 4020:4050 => 1.61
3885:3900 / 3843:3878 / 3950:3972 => 2.43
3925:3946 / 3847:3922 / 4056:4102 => 2.94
